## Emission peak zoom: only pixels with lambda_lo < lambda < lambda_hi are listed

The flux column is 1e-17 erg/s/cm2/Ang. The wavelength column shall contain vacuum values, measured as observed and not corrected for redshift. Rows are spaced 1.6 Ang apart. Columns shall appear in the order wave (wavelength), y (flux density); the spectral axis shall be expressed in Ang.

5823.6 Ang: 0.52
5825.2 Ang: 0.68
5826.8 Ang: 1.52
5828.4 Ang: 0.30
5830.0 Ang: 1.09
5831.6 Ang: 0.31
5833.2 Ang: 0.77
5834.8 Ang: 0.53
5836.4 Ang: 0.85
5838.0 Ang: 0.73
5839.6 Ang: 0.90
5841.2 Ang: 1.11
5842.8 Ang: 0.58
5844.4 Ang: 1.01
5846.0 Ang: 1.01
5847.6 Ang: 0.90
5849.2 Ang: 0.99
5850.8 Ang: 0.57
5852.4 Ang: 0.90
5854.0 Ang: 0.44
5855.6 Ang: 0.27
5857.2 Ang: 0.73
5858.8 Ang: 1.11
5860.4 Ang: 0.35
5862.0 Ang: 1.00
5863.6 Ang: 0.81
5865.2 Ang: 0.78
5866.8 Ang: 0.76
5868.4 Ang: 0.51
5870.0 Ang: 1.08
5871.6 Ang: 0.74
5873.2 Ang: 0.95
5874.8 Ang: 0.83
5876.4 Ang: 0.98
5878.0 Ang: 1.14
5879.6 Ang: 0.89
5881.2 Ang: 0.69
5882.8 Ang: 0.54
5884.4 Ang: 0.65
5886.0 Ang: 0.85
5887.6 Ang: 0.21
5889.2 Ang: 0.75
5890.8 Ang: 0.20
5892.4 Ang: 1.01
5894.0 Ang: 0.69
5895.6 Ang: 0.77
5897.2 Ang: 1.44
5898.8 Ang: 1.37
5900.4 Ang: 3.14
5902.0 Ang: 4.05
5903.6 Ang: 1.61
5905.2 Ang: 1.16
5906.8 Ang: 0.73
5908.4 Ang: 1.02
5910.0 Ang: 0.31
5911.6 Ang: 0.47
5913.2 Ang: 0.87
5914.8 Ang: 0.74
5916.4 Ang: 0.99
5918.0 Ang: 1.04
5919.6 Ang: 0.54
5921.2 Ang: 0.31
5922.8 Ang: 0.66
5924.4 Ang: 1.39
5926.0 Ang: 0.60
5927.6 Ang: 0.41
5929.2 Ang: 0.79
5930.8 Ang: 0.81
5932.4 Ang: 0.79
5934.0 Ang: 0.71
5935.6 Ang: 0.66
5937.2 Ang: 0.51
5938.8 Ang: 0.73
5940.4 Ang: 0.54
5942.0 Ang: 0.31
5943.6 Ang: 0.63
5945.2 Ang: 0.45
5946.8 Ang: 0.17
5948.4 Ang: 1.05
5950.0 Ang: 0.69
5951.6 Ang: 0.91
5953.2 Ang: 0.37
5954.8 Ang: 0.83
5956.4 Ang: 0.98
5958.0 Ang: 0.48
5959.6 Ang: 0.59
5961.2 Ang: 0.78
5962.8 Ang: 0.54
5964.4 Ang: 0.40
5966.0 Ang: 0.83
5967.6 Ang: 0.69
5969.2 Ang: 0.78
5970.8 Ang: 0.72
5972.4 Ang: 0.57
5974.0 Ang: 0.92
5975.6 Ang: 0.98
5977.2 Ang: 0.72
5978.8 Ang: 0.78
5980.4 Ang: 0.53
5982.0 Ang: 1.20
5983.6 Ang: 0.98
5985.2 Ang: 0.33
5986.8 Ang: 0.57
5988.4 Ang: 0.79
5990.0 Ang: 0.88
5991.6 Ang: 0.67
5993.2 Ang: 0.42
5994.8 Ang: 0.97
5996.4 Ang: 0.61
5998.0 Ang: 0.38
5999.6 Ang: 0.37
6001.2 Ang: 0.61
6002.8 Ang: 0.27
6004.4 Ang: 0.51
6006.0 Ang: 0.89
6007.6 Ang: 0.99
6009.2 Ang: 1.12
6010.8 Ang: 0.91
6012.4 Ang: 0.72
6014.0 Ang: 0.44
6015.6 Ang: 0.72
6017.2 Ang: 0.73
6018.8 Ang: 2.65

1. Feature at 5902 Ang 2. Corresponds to H-beta 4861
